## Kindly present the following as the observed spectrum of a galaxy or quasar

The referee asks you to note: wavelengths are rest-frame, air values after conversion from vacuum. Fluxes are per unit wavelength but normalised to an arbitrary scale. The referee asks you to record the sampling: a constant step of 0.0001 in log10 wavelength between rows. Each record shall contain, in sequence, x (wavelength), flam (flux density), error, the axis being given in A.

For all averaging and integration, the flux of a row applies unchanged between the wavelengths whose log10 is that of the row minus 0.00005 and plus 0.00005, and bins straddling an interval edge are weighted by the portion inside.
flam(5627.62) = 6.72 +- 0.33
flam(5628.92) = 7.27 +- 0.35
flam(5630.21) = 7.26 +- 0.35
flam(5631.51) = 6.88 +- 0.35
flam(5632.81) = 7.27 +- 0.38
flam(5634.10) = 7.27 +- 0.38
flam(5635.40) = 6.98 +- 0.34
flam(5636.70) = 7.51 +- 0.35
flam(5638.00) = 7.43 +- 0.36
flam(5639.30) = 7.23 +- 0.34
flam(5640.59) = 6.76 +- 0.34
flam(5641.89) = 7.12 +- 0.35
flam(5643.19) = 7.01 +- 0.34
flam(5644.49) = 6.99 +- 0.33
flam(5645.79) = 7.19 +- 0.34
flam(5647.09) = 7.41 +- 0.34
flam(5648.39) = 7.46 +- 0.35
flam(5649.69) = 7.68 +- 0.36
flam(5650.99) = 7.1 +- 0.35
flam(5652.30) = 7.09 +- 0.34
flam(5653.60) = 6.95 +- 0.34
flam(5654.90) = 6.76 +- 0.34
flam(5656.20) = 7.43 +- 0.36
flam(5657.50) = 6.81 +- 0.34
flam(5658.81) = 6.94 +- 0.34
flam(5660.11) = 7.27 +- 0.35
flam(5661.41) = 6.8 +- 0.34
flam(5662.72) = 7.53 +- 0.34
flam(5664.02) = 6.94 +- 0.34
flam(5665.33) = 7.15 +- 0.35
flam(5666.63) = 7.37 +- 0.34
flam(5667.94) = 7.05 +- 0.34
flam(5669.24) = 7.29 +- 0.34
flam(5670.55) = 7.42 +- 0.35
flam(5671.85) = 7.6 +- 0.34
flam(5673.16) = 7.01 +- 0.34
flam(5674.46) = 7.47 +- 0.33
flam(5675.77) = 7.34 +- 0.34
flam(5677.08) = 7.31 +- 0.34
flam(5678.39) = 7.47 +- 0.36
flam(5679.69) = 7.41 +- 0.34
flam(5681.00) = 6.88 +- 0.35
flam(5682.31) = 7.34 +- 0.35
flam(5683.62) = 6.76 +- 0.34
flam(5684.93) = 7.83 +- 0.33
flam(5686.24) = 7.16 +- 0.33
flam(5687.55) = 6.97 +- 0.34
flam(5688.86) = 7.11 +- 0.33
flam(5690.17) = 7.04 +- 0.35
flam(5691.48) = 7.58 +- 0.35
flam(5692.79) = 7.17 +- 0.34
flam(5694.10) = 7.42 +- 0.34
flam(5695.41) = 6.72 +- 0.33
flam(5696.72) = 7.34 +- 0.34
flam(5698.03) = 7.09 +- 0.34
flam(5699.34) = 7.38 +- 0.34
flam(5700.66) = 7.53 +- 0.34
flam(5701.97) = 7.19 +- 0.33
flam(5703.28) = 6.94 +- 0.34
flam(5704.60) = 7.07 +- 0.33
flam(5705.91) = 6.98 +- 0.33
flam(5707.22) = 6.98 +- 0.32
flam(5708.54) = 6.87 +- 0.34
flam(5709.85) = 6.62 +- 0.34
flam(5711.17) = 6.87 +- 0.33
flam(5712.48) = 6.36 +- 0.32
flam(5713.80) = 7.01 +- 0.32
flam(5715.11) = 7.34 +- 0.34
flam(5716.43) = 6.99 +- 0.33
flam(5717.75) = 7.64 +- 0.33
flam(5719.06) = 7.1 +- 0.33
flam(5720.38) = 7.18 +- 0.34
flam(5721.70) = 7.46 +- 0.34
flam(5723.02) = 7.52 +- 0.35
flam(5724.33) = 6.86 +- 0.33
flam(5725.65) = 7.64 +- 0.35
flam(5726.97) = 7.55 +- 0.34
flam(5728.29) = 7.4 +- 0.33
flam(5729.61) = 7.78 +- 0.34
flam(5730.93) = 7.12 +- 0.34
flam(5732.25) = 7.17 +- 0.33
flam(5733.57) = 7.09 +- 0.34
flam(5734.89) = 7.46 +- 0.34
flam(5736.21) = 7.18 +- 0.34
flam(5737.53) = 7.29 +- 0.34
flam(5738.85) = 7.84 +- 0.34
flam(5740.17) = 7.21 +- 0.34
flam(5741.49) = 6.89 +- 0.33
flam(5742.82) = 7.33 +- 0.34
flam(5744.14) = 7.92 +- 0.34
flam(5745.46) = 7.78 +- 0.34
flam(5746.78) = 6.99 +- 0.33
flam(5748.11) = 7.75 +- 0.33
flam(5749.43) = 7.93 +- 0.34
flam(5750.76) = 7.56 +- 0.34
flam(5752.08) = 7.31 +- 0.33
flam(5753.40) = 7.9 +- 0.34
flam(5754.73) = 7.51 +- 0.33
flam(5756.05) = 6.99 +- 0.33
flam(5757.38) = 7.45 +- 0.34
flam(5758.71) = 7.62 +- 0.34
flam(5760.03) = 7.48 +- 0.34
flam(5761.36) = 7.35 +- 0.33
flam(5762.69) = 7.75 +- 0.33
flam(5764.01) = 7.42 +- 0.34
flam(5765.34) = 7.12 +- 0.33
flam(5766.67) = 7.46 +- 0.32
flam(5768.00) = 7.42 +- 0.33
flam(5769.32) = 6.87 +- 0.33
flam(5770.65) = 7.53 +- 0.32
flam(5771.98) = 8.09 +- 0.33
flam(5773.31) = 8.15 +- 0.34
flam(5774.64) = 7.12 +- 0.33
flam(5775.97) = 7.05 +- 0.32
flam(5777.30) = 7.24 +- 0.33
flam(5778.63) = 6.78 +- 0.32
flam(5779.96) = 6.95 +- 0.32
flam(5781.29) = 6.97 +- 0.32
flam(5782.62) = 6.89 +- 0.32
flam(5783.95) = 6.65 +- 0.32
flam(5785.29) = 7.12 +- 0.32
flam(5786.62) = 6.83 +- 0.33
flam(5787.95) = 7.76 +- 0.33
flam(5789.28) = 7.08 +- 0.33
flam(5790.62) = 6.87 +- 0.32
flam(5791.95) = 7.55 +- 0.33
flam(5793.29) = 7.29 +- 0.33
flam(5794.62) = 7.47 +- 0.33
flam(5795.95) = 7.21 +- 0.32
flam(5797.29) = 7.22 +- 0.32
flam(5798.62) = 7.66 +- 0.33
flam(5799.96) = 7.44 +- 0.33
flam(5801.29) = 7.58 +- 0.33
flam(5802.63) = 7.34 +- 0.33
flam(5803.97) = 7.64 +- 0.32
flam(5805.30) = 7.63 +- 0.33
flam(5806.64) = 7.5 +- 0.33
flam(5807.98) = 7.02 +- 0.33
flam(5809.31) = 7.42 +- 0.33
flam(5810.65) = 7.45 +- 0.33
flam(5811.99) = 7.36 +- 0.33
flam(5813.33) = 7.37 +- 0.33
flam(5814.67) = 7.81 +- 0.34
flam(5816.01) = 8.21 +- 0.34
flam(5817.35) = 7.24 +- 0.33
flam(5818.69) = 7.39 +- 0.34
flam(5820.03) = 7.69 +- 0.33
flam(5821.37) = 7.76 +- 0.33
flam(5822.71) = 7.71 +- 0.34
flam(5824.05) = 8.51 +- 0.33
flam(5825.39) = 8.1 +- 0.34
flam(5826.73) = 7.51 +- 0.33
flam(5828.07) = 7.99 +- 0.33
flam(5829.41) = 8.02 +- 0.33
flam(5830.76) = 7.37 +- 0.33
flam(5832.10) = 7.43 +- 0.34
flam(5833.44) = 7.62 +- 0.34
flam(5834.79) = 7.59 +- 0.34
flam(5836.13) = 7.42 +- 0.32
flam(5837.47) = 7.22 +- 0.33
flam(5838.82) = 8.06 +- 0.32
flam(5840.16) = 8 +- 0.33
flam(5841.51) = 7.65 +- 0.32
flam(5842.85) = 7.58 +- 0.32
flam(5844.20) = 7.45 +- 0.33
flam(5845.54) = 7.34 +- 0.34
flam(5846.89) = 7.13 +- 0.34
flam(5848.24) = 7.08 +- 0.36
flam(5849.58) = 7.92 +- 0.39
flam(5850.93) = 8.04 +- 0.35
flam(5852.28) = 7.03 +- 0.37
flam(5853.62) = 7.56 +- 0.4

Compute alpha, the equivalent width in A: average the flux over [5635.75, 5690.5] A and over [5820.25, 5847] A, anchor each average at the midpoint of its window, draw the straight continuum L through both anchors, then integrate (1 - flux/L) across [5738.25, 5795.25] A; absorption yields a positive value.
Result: 1.1 A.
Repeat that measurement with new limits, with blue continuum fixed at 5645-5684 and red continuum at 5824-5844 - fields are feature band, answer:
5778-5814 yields 1.58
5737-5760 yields -0.10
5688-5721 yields 1.02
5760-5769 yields 0.12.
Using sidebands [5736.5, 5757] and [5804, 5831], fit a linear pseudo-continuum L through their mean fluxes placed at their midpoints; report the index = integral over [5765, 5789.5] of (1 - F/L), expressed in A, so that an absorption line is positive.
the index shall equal 1.1 A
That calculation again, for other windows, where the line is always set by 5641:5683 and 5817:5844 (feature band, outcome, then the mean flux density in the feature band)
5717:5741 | 0.1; 7.36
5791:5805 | 0.3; 7.44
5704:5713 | 0.6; 6.83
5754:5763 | 0.1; 7.43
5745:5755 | -0.2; 7.59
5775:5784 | 0.7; 6.96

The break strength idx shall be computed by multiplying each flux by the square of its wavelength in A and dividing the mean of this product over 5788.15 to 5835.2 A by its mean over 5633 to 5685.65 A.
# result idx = 1.10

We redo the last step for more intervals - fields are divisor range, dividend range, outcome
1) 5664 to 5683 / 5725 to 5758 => 1.05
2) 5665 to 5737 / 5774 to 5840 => 1.07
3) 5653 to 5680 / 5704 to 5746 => 1.02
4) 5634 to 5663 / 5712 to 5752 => 1.06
